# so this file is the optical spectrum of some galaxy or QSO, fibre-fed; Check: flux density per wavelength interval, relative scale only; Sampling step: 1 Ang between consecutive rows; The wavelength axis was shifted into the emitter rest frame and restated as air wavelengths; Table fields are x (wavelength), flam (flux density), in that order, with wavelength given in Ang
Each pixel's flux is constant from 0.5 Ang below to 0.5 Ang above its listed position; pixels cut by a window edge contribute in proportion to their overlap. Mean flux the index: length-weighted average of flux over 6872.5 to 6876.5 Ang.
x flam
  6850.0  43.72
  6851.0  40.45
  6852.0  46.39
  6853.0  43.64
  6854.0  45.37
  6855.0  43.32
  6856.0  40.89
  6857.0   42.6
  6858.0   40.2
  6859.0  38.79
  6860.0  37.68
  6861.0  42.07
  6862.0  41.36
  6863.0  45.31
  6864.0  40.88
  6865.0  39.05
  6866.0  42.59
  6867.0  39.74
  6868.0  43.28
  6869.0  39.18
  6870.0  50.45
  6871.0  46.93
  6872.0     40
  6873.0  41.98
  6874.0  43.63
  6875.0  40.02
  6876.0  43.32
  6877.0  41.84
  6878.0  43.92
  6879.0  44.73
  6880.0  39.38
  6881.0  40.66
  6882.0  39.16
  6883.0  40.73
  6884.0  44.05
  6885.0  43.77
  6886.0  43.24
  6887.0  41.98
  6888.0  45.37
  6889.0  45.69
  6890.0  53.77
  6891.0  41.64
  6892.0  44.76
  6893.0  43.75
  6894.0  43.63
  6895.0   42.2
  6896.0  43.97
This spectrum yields 42.2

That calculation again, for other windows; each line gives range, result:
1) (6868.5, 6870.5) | 44.8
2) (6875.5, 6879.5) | 43.5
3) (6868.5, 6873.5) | 43.7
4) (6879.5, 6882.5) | 39.7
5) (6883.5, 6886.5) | 43.7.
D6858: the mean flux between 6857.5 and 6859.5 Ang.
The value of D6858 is 39.5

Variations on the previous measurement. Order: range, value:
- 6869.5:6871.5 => 48.7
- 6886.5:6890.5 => 46.7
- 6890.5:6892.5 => 43.2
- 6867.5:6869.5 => 41.2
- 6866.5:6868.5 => 41.5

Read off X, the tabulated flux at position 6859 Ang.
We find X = 38.79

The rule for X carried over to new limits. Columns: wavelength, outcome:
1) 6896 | 43.97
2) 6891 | 41.64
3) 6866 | 42.59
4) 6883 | 40.73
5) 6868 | 43.28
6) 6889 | 45.69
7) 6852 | 46.39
